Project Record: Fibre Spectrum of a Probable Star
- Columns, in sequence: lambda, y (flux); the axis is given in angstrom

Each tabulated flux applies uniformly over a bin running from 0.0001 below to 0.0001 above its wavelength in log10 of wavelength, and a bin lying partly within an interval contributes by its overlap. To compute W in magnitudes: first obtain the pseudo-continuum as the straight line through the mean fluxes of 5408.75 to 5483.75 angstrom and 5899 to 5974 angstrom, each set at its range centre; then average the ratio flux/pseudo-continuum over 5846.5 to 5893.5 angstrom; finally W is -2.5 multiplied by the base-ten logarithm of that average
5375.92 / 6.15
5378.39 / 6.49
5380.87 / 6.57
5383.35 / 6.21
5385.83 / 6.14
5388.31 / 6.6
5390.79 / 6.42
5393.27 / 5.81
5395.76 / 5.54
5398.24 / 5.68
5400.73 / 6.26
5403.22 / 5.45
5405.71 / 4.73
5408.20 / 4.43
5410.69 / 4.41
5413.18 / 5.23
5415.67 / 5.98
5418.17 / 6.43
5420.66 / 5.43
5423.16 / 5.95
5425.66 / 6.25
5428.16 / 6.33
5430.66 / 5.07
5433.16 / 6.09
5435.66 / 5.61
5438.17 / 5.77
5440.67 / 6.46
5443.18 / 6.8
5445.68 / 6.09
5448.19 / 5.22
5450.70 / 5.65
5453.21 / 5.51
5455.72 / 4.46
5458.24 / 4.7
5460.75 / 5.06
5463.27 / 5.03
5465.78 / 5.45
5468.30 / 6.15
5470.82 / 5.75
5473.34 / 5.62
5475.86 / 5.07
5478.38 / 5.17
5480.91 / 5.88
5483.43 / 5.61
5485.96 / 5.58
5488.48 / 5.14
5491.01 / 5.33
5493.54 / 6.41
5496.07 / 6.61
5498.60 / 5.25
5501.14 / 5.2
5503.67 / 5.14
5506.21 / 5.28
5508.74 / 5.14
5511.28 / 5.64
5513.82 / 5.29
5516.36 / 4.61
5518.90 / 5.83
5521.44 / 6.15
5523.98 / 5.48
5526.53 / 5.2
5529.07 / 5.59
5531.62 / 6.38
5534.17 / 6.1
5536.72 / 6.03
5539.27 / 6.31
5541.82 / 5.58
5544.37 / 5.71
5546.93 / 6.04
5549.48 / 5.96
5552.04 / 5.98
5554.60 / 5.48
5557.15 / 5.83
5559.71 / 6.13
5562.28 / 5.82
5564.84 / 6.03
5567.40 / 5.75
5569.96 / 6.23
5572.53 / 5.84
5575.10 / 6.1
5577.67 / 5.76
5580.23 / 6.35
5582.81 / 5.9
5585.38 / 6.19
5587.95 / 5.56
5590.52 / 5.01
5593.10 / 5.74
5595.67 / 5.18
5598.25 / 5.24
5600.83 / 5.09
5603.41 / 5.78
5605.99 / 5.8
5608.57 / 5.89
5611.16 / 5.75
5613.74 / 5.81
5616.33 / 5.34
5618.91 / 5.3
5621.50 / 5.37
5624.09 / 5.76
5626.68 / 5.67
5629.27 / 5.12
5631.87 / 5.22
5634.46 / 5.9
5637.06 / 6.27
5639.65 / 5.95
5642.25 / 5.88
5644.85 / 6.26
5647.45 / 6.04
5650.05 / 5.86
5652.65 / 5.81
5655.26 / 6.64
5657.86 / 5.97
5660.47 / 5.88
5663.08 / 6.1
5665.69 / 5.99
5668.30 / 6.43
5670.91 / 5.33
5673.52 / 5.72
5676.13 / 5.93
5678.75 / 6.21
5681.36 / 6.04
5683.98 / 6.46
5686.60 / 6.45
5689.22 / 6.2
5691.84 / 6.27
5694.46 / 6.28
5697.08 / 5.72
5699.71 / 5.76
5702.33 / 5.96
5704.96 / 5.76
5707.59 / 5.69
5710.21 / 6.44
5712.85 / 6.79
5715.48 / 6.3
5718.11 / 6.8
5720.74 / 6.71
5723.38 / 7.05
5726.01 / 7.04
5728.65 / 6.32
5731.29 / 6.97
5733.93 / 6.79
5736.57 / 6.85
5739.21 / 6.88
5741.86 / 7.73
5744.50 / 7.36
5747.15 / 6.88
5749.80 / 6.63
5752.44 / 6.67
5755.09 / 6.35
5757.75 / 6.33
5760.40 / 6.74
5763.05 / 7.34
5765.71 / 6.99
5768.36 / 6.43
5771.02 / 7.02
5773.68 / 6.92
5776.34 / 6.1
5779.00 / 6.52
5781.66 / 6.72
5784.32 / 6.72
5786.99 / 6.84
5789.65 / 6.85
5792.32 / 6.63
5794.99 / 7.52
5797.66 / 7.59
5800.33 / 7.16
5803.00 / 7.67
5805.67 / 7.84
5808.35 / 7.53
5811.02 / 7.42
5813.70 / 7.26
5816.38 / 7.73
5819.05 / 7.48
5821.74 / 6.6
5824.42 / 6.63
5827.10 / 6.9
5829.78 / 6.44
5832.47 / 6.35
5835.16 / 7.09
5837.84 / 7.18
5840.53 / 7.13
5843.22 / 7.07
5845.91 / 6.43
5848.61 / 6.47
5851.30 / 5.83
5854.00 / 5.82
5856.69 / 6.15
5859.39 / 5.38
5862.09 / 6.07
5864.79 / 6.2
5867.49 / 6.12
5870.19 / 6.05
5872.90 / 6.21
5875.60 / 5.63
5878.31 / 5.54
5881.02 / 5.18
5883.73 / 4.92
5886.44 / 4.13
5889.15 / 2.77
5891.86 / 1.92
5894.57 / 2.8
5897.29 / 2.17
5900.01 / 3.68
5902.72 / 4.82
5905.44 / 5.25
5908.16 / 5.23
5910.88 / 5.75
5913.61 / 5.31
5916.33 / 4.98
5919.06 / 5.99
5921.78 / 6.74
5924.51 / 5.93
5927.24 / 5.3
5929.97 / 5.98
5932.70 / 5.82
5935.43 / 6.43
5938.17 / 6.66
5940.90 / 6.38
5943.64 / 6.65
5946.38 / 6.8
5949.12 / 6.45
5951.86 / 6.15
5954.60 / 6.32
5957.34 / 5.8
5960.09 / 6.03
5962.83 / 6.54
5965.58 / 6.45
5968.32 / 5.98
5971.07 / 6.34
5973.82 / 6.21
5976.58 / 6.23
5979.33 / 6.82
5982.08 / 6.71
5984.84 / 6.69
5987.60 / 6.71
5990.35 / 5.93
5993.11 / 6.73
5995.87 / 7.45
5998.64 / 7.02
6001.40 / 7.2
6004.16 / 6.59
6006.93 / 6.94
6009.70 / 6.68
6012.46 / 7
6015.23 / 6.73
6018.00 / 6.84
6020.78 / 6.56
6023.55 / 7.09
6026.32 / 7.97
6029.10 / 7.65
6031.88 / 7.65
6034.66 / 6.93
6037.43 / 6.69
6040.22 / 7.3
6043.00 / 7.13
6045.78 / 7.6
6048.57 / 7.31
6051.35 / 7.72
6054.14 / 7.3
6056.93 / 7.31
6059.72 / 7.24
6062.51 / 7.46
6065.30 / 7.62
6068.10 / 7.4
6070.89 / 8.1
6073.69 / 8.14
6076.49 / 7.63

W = 0.11 mag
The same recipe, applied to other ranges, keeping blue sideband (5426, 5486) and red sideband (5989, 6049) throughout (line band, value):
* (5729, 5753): -0.10 mag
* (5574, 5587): -0.02 mag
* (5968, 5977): 0.12 mag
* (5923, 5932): 0.18 mag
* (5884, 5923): 0.46 mag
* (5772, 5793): -0.04 mag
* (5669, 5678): 0.07 mag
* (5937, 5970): 0.09 mag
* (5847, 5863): 0.11 mag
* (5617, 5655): 0.05 mag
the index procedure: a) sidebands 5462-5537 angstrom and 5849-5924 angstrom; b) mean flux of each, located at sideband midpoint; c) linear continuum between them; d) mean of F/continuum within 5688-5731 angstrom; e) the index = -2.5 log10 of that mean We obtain -0.19 mag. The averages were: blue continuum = 5.56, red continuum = 5.09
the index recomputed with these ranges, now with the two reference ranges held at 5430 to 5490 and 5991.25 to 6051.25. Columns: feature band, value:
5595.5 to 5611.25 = 0.08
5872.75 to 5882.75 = 0.21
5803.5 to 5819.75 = -0.16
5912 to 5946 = 0.14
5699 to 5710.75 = 0.06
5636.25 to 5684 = 0.01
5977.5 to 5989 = 0.04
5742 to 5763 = -0.07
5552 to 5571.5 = -0.01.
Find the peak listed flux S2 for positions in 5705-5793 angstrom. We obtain 7.73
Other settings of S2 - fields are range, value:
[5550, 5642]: 6.35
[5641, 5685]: 6.64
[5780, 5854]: 7.84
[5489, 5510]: 6.61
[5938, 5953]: 6.8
